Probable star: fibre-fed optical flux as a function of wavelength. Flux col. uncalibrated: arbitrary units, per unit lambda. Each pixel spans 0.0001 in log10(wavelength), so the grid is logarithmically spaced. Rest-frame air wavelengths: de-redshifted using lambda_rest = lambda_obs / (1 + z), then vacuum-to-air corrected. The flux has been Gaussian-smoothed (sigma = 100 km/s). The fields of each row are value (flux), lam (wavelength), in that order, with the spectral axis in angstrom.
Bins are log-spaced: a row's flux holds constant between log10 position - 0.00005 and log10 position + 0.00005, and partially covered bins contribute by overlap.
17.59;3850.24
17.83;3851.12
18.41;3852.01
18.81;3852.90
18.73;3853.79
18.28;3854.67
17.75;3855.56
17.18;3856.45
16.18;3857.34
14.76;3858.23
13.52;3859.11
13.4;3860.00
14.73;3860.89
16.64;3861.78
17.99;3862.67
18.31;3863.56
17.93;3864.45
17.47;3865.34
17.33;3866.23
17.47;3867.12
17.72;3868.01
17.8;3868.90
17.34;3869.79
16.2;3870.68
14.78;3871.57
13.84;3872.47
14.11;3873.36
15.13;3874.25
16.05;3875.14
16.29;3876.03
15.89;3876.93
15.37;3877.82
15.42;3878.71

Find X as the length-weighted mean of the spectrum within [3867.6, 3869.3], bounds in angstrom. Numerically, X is 17.8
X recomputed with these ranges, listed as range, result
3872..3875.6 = 14.8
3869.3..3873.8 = 15.3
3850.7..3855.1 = 18.4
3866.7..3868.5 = 17.6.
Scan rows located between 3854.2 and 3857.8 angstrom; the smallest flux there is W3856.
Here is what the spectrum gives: 16.18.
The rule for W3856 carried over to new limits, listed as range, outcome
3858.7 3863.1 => 13.4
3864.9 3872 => 14.78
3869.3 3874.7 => 13.84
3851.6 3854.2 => 18.41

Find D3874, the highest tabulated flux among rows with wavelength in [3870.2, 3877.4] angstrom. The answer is 16.29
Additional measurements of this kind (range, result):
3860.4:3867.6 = 18.31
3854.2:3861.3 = 18.28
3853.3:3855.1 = 18.73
